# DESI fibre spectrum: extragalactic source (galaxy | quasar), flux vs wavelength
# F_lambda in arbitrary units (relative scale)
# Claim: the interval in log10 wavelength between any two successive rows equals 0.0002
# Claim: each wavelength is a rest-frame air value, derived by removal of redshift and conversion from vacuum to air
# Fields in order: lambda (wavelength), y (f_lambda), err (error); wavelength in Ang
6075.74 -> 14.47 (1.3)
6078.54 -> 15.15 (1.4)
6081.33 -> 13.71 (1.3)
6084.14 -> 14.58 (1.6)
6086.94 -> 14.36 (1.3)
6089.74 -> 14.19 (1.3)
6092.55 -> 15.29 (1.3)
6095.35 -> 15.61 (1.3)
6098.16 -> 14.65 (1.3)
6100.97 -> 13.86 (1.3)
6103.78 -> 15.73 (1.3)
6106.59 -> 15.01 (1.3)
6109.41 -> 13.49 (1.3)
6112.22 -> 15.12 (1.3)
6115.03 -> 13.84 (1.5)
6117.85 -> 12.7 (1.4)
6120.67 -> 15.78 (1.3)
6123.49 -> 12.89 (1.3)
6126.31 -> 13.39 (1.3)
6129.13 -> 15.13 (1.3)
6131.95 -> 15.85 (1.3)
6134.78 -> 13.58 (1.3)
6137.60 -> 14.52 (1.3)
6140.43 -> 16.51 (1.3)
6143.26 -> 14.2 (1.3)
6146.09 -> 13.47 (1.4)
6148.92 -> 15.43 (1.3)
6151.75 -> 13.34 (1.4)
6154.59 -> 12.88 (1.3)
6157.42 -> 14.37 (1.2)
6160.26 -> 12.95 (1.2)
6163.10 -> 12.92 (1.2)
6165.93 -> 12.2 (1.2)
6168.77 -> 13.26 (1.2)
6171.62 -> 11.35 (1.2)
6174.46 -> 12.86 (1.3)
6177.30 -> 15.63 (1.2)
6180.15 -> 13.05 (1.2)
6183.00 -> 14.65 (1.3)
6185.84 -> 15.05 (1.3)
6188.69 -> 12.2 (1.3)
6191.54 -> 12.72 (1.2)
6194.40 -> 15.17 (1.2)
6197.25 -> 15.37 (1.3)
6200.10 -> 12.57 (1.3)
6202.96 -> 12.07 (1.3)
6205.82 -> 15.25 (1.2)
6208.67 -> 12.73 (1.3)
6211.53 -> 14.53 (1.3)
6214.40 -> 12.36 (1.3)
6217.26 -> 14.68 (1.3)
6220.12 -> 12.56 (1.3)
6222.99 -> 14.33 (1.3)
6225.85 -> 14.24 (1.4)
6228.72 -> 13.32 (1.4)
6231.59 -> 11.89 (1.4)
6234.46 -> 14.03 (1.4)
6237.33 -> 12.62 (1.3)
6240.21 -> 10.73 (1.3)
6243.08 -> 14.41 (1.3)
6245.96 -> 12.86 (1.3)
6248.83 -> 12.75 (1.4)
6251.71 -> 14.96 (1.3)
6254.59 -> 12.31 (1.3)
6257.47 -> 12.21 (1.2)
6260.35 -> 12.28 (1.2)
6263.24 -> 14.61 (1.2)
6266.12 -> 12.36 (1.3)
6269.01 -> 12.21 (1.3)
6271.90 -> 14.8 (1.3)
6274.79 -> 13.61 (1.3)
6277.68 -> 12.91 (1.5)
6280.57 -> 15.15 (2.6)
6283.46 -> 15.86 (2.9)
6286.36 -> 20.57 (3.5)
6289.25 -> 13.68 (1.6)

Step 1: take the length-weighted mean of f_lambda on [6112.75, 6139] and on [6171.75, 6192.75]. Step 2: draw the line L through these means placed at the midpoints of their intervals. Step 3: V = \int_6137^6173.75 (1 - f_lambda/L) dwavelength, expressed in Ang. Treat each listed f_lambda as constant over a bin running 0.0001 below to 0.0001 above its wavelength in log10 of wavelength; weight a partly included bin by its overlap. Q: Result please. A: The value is 0.8 Ang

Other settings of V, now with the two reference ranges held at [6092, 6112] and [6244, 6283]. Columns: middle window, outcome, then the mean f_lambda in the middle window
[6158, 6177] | 1.8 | 12.8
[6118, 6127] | 0.5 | 13.9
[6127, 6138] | -0.1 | 14.7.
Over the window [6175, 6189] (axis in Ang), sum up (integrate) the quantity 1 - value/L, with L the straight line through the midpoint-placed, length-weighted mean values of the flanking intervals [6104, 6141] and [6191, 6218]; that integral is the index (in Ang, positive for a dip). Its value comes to -0.2 Ang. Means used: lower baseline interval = 14.4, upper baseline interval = 13.8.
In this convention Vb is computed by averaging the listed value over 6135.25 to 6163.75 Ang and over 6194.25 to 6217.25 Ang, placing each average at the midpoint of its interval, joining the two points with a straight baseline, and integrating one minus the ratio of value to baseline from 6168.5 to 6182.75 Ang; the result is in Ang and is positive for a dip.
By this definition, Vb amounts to 0.6 Ang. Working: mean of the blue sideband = 14.1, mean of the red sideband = 13.7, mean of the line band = 13.3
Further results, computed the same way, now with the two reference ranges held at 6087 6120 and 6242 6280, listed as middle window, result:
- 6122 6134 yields 0.0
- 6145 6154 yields 0.1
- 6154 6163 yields 0.5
